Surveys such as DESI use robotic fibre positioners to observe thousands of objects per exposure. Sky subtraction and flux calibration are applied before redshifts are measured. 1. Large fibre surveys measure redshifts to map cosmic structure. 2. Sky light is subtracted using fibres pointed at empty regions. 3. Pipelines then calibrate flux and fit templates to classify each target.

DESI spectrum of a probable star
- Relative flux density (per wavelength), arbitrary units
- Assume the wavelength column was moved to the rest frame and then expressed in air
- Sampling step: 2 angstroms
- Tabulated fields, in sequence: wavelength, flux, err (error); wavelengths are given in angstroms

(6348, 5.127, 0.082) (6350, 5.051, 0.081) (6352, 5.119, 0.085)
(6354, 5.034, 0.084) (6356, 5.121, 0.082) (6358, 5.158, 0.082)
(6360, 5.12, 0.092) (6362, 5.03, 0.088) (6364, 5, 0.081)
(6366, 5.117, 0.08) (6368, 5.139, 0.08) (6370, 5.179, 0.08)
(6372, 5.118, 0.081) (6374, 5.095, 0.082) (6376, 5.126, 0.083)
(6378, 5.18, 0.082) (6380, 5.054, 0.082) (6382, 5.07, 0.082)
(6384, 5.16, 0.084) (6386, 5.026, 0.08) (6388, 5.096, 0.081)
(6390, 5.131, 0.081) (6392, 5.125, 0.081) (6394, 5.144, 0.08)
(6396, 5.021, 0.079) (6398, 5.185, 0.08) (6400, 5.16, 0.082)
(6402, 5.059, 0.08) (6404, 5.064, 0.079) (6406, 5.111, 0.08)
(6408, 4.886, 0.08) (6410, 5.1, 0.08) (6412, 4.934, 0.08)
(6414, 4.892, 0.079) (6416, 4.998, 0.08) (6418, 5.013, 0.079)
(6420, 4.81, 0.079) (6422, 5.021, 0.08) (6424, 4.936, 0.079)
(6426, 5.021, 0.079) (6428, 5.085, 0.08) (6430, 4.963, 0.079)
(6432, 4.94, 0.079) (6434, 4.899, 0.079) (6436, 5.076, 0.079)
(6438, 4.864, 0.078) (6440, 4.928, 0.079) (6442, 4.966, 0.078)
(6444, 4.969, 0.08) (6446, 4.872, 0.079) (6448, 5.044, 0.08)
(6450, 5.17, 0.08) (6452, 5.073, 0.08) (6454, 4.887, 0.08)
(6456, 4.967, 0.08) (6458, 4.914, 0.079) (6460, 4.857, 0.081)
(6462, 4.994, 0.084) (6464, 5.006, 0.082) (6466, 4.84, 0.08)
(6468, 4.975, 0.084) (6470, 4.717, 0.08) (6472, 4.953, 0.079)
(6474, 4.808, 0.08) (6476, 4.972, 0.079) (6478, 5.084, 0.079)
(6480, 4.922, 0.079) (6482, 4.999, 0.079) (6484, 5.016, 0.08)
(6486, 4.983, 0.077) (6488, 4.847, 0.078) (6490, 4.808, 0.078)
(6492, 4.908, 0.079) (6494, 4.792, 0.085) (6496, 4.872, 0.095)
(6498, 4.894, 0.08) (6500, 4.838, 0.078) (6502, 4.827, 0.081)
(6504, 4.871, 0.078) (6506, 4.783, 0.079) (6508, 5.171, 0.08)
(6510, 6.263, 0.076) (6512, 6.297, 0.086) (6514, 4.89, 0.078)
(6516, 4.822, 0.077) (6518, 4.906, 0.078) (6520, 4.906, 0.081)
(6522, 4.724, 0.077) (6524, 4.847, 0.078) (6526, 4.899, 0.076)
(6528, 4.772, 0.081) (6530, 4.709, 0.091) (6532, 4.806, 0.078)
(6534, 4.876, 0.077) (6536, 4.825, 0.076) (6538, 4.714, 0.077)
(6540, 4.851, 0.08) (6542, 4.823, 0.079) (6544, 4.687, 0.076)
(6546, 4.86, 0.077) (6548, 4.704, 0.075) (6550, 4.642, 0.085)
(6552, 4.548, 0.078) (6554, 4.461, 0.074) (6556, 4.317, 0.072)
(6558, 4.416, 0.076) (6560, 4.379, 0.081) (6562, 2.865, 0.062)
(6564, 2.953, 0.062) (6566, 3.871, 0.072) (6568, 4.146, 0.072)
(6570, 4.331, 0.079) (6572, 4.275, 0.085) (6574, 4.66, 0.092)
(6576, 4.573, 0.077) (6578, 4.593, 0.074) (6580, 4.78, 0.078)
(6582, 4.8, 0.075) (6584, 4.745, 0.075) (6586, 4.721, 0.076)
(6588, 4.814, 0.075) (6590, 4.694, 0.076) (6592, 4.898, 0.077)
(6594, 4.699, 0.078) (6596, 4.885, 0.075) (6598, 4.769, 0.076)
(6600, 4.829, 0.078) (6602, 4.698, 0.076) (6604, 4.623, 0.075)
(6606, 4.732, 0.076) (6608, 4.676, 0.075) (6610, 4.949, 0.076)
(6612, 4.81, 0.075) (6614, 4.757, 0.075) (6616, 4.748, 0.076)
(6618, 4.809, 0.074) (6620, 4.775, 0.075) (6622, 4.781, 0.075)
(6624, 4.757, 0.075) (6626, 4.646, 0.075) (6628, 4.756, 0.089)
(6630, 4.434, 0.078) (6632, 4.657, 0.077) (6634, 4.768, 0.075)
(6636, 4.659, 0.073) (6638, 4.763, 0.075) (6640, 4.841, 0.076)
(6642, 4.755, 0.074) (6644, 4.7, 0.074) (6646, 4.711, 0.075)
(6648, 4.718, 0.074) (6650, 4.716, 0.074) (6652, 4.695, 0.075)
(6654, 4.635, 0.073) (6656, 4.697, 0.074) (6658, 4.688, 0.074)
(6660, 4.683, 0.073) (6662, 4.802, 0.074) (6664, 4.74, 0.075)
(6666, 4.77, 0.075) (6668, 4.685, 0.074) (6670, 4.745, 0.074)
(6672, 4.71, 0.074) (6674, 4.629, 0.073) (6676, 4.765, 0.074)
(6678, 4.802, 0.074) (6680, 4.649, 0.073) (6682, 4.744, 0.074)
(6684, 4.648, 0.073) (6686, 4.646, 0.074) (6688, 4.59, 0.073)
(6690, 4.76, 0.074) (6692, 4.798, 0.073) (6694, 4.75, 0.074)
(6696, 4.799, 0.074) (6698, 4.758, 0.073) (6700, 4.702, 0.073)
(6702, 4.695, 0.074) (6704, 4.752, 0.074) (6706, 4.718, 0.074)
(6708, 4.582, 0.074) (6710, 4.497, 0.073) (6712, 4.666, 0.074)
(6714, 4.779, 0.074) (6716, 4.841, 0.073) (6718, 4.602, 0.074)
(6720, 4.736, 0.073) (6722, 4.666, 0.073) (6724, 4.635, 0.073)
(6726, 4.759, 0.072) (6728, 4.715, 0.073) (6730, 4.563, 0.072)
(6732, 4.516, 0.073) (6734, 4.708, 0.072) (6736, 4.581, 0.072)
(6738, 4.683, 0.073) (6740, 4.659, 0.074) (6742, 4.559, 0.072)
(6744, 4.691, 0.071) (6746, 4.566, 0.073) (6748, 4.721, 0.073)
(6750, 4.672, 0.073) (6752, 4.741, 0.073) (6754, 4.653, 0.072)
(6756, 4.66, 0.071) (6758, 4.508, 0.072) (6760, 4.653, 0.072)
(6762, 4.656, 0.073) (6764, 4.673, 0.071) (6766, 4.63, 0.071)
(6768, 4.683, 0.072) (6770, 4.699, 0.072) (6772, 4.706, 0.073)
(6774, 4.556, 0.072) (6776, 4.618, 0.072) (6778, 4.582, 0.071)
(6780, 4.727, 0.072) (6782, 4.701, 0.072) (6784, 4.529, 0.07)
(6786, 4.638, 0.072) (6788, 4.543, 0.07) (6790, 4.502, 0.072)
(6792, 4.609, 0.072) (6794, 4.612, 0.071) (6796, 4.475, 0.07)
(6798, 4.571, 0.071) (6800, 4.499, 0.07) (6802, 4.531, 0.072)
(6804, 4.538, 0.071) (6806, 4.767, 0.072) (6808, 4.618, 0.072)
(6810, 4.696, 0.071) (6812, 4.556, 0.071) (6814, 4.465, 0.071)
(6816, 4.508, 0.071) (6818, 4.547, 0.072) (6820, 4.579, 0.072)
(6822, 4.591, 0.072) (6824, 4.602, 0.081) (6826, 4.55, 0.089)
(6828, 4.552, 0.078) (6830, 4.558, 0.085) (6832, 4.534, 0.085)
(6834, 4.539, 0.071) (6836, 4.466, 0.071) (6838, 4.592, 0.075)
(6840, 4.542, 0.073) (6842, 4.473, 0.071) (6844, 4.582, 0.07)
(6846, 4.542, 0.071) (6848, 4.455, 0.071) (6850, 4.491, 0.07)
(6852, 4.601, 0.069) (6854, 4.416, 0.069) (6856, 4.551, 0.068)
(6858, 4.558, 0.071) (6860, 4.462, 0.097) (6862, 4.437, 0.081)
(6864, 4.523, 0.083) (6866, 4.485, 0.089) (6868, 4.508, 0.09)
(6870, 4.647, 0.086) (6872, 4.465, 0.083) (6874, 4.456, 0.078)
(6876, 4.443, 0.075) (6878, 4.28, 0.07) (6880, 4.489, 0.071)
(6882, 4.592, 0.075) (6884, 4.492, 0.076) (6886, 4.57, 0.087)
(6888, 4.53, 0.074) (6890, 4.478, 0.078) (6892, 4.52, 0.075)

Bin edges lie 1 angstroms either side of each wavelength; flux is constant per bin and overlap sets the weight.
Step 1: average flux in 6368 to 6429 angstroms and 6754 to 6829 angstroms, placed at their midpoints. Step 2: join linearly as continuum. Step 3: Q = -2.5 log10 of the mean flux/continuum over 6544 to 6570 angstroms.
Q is 0.161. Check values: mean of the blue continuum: 5.06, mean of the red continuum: 4.6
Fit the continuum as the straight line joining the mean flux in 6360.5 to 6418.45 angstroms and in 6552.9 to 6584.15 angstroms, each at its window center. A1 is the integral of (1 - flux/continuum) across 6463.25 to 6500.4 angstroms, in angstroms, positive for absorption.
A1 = -2.1 angstroms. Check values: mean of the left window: 5.08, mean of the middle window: 4.91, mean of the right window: 4.25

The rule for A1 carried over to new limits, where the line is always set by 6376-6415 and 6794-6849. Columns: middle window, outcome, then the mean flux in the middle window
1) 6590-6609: 0.28 angstroms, 4.75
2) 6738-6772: -0.14 angstroms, 4.65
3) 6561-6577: 2.97 angstroms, 3.96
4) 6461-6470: 0.11 angstroms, 4.93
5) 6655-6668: 0.06 angstroms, 4.73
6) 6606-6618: 0.06 angstroms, 4.79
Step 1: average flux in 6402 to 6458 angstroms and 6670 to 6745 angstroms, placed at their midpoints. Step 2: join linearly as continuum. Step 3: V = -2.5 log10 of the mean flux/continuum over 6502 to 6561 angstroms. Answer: 0.005 mag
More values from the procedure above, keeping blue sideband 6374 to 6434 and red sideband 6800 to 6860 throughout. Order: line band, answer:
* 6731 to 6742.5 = 0.009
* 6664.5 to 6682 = 0.002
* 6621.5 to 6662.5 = 0.014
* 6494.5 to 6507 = 0.019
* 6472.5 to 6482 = 0.001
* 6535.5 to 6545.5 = 0.023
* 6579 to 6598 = 0.011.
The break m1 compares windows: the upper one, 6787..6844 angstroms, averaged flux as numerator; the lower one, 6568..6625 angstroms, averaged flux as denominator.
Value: 0.97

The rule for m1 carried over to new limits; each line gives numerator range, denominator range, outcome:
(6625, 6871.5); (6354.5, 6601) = 0.95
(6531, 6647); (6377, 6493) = 0.92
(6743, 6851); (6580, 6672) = 0.97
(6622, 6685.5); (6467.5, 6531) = 0.95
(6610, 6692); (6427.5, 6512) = 0.95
